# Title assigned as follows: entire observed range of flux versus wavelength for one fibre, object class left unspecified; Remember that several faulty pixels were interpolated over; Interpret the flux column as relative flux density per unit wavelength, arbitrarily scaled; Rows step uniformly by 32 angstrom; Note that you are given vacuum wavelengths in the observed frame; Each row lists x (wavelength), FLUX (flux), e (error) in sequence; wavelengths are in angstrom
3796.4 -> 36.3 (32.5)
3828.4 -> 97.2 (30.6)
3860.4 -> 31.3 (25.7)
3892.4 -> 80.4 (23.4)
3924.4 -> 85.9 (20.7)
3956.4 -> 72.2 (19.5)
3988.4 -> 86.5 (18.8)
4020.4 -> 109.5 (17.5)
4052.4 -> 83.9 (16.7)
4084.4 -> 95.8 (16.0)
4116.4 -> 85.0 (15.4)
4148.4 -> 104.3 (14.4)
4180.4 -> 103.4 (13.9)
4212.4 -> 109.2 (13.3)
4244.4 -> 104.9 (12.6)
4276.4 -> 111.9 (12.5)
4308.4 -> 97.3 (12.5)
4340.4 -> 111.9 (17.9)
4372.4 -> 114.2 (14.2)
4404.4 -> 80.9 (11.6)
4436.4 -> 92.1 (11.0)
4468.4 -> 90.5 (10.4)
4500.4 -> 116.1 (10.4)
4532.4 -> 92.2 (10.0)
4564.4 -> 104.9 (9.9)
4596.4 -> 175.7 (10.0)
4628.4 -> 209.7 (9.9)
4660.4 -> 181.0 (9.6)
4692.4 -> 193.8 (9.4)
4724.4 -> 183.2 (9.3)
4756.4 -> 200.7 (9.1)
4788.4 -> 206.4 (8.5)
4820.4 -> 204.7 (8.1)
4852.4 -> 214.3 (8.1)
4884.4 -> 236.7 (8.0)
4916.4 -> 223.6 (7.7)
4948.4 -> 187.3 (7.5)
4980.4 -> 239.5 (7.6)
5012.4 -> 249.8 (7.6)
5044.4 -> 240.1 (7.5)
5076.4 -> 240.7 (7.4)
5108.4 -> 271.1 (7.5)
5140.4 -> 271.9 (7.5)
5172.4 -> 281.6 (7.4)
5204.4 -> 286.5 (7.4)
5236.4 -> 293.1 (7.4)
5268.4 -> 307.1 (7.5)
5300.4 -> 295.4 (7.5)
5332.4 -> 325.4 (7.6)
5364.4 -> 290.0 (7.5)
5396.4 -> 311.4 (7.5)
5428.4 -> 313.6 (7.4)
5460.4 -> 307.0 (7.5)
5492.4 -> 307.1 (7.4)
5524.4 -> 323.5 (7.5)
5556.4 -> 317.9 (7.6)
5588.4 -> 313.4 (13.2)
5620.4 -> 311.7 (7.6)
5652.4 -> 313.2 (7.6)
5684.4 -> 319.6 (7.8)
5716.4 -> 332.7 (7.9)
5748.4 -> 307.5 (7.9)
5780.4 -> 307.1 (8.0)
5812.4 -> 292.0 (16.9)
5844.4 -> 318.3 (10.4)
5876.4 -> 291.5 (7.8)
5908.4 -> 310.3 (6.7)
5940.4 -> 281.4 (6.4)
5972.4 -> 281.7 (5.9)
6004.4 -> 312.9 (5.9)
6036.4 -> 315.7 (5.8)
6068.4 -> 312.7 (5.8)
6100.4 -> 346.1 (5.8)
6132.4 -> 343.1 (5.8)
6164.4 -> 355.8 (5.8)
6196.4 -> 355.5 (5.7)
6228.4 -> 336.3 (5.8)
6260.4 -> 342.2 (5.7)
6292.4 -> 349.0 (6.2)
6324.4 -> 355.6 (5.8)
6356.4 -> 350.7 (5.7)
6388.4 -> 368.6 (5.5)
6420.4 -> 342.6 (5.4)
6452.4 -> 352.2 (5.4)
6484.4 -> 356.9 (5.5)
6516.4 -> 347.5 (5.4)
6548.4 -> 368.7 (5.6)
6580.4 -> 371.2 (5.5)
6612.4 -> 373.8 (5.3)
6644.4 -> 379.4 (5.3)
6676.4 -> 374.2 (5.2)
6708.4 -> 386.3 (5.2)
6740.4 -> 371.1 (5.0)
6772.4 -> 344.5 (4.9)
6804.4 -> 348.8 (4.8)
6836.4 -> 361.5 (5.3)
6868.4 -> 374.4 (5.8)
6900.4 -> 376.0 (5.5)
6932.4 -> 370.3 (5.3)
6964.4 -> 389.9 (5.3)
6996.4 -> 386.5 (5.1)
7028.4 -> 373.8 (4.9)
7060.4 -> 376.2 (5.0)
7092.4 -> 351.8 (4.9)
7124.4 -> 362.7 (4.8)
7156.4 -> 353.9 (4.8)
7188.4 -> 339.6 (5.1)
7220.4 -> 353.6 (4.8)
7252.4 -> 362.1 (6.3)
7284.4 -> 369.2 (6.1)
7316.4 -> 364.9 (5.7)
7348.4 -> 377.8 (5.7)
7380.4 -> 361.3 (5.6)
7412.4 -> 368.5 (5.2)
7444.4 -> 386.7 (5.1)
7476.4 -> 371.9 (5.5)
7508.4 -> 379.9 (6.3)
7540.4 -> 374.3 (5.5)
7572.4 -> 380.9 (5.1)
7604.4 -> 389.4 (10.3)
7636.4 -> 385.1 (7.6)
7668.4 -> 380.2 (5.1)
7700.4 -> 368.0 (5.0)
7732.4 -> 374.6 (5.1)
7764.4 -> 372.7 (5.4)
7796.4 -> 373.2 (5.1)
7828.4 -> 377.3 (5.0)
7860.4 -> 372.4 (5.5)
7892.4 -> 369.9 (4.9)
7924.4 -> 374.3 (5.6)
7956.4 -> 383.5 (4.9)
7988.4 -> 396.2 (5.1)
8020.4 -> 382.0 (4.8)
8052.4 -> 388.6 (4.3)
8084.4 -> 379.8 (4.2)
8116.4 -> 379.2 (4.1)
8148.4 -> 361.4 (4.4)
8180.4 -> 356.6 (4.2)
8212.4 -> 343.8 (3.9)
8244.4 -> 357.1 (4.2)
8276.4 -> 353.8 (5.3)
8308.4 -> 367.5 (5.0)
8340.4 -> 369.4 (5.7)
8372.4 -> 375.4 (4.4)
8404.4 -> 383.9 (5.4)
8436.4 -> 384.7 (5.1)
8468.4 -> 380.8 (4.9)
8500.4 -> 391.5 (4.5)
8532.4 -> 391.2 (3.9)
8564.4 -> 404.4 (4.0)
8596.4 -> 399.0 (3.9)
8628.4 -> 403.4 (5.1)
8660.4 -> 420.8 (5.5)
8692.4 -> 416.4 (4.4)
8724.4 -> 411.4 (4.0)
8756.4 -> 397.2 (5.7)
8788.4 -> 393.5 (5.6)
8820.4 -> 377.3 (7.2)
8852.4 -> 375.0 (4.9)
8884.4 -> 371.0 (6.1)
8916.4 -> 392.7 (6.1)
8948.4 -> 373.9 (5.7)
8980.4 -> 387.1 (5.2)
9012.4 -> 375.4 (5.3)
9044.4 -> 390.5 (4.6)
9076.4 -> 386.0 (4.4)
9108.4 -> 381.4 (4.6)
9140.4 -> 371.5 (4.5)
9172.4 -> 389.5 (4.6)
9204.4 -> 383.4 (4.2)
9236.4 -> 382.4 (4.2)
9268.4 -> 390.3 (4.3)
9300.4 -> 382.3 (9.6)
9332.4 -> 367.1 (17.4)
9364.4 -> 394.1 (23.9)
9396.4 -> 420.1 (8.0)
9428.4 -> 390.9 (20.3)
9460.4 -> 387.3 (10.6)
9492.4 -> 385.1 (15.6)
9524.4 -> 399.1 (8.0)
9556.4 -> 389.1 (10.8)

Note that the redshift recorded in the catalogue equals 0.151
